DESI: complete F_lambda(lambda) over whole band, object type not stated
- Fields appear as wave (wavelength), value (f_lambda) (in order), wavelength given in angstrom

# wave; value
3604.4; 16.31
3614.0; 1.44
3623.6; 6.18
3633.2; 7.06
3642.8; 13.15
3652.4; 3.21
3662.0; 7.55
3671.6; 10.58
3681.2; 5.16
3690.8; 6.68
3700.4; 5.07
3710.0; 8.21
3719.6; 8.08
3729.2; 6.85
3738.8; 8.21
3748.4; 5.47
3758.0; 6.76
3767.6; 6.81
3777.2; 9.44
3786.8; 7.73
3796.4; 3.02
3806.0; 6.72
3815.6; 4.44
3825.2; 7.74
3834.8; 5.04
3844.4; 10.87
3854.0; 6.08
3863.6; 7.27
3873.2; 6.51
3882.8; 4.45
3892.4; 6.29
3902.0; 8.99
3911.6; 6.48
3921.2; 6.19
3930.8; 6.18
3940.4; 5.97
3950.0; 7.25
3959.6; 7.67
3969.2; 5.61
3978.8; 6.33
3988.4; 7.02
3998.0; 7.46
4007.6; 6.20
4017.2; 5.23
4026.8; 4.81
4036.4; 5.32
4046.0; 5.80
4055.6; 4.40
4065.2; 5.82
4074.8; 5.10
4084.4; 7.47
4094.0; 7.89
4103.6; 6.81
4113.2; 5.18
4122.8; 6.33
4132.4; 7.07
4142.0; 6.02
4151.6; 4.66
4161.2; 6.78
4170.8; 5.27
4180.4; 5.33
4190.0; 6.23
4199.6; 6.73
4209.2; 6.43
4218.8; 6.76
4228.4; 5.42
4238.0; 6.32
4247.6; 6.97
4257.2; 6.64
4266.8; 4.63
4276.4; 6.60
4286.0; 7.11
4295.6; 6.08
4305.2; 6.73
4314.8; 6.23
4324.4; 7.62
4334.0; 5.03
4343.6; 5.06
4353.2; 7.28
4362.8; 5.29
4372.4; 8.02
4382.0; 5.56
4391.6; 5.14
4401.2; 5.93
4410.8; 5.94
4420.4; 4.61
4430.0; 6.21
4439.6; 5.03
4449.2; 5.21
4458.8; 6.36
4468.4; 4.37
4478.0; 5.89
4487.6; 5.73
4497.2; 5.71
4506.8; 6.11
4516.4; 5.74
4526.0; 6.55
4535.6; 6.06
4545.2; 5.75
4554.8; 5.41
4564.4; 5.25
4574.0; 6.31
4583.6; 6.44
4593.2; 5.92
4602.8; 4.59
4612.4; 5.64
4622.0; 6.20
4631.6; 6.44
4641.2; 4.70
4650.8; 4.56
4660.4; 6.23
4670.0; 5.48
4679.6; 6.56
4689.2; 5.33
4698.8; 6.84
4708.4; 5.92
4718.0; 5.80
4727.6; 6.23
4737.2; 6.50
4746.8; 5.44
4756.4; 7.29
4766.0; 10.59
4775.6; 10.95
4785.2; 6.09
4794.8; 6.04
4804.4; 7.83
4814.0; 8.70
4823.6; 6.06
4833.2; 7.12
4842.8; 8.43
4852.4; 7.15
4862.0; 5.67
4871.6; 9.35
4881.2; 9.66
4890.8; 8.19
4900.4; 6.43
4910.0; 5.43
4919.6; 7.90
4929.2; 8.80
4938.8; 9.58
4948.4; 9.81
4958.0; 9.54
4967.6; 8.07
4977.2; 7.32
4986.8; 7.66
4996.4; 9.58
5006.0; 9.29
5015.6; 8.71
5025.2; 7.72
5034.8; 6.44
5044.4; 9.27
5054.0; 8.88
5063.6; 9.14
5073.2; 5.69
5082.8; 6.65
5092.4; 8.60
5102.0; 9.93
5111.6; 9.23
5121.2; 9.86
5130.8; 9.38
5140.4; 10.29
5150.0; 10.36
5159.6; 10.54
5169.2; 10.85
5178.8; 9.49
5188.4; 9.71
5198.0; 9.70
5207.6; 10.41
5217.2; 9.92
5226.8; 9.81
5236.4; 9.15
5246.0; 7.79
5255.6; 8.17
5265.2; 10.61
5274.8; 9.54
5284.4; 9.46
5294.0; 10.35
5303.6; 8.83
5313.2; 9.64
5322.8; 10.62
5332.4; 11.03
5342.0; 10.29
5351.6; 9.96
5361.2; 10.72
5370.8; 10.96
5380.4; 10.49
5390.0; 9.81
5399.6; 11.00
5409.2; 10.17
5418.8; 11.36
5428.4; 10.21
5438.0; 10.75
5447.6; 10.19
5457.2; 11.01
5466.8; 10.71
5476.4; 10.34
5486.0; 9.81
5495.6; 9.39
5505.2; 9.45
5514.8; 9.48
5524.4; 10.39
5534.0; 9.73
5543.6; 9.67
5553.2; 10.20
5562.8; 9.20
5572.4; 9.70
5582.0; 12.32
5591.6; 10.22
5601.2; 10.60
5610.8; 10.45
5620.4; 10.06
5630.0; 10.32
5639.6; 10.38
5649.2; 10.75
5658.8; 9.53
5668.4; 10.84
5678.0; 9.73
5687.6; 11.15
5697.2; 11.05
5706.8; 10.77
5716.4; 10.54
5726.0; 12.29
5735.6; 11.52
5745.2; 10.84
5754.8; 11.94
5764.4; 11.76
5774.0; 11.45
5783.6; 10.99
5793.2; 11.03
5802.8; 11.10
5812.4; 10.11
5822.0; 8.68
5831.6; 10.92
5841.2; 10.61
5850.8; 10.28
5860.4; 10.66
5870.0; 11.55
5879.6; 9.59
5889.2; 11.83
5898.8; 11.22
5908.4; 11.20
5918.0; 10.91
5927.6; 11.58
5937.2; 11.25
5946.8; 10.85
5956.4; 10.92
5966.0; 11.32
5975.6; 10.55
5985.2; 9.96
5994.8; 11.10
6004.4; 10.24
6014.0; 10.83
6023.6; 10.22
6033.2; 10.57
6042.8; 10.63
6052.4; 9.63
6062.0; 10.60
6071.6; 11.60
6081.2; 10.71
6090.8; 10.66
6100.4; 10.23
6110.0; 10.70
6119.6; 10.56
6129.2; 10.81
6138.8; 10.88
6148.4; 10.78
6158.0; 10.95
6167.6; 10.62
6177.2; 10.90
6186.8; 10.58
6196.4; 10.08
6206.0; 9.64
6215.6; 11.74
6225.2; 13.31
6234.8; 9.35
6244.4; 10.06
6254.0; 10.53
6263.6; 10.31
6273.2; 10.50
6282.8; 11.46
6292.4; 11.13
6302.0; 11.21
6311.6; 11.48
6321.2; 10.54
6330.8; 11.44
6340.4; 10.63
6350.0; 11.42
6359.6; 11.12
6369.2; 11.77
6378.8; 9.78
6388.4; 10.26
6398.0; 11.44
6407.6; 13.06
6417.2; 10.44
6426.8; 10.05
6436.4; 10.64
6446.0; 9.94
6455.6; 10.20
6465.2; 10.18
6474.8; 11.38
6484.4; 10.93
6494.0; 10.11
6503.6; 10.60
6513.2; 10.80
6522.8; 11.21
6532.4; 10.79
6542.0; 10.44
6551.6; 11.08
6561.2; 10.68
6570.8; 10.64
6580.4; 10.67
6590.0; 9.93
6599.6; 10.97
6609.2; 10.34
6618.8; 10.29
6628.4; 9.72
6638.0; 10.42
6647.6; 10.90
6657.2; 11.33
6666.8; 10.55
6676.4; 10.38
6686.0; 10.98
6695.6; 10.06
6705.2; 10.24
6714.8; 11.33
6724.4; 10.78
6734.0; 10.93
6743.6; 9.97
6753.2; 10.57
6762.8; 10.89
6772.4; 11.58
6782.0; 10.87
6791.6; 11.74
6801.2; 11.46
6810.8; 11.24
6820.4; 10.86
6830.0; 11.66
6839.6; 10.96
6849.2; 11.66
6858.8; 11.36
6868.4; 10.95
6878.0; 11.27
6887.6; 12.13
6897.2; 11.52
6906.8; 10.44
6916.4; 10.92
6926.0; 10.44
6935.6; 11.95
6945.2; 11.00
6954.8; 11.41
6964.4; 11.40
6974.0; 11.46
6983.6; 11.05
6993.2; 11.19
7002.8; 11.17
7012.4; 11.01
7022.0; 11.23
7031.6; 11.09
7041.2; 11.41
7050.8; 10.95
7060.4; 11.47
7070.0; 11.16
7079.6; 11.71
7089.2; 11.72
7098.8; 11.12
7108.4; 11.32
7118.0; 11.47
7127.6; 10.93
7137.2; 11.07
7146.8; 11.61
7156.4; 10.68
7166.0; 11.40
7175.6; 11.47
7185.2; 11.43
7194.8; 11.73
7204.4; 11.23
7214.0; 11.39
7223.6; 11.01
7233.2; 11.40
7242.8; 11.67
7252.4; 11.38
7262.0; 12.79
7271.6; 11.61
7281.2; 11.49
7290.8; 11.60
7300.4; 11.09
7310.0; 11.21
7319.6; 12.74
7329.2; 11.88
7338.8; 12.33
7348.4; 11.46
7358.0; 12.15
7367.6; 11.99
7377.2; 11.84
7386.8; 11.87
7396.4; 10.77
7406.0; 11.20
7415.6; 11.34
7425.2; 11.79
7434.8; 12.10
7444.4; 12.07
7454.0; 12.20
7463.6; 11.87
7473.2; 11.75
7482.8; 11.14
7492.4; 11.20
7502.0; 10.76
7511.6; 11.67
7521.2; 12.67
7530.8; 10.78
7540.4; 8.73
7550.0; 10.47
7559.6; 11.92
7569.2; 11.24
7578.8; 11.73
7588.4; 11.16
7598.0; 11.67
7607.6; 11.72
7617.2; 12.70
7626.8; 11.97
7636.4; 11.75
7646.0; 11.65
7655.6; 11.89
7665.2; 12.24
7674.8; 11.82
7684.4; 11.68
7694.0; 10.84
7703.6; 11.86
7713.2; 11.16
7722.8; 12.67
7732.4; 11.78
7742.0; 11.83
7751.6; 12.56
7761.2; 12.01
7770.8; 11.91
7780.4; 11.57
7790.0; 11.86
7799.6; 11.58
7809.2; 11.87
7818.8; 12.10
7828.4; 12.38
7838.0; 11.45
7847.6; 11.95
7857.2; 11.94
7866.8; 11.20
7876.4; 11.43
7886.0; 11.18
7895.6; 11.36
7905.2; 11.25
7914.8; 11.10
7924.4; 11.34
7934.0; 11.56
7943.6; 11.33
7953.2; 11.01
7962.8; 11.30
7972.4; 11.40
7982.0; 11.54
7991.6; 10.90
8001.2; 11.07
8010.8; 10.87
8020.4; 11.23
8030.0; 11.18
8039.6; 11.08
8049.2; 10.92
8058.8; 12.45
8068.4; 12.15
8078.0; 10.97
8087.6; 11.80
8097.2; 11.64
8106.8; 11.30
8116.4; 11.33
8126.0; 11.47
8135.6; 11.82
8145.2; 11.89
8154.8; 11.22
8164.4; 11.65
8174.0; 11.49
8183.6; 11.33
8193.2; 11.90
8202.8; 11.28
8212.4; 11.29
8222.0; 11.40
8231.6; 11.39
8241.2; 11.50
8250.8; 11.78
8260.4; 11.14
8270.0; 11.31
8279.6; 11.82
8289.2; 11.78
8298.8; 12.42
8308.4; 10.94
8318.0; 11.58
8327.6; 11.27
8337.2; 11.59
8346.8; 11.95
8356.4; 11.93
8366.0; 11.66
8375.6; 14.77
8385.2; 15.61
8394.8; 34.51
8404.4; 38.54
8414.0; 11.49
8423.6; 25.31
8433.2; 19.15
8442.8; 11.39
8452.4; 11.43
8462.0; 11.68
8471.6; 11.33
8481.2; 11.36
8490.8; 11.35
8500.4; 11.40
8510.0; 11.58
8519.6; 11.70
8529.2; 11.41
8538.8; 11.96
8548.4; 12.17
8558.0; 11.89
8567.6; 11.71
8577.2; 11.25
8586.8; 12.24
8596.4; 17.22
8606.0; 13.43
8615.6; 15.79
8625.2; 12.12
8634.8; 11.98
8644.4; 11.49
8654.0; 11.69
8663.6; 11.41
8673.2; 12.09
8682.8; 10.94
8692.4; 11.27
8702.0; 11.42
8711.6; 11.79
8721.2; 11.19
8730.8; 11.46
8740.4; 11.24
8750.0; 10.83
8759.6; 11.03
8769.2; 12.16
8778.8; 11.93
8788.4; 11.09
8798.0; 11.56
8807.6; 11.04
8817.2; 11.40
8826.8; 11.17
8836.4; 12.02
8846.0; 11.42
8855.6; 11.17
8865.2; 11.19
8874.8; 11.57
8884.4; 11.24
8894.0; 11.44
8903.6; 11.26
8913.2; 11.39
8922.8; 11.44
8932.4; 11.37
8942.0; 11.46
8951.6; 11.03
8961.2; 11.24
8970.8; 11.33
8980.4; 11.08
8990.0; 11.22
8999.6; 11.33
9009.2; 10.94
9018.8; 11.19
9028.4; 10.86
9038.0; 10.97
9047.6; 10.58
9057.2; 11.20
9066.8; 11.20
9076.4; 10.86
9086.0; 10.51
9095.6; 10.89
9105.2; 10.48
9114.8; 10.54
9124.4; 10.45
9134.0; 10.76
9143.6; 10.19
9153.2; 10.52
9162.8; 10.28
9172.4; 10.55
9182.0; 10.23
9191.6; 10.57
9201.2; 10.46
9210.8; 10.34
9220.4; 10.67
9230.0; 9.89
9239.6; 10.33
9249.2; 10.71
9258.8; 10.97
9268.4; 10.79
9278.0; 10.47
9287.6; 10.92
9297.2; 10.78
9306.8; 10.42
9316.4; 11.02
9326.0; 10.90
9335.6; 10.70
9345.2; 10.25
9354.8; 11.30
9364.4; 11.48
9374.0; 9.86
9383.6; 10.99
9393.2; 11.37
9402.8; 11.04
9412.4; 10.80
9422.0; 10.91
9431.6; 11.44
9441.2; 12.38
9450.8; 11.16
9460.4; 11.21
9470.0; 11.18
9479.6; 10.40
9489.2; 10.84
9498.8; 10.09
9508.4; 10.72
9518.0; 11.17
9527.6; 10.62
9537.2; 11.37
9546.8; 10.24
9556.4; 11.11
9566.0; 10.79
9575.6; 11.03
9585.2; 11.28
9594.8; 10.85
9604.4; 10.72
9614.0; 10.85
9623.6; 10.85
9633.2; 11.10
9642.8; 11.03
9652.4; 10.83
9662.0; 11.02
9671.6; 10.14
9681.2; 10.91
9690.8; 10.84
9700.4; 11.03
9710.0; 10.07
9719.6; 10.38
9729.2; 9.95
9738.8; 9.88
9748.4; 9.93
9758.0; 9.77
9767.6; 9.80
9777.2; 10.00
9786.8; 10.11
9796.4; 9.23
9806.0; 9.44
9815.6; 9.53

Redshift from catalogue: 0.280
